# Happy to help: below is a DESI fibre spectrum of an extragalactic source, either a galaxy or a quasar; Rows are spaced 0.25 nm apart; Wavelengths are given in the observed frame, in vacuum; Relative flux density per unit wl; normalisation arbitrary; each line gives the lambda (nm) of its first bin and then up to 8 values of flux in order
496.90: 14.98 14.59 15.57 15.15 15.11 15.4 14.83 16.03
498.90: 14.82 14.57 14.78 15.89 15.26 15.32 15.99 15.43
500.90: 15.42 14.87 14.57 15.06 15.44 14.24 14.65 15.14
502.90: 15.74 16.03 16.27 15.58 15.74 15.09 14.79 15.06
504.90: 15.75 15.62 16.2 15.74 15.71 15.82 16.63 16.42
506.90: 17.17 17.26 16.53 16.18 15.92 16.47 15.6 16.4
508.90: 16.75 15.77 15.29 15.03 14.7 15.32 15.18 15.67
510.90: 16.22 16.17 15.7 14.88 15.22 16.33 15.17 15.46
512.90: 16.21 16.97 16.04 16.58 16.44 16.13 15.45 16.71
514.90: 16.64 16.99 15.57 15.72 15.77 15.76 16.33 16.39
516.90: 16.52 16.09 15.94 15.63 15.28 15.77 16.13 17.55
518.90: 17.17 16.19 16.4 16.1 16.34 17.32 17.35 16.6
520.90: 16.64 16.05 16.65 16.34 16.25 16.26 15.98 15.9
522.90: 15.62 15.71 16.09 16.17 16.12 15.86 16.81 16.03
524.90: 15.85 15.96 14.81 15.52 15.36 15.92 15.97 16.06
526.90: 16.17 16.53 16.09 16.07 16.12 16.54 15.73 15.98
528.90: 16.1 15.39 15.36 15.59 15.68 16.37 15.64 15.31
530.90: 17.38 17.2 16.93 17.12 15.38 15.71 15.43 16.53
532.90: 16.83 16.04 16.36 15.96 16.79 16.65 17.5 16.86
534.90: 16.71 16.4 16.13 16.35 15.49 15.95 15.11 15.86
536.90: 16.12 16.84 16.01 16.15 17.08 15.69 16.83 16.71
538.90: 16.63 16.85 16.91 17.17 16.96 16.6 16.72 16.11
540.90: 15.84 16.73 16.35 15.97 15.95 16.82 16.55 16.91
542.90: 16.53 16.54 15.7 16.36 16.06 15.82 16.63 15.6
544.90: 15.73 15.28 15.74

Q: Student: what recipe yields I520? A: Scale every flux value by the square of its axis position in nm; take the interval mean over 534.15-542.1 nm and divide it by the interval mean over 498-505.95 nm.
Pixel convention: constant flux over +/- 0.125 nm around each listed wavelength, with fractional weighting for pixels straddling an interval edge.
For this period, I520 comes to 1.23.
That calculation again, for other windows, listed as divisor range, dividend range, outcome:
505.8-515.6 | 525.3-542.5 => 1.11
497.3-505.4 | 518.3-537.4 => 1.17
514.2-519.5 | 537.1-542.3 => 1.11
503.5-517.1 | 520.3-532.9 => 1.07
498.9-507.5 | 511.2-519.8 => 1.08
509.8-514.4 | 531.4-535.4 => 1.13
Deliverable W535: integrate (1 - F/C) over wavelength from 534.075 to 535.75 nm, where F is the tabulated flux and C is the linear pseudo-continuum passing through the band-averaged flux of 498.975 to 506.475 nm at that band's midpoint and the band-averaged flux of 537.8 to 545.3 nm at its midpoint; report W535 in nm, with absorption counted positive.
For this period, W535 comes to -0.046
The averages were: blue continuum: 15.4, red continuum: 16.4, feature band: 16.7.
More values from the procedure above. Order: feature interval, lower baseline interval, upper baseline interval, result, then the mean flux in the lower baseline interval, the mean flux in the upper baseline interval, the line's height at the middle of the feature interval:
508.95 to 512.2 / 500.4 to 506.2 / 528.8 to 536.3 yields 0.02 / 15.4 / 16.2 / 15.6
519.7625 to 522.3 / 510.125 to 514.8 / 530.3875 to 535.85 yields -0.07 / 15.9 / 16.4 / 16.1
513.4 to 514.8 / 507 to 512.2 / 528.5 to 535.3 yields -0.03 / 15.8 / 16.3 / 15.9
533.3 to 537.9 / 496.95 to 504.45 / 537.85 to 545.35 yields -0.03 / 15.2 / 16.4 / 16.2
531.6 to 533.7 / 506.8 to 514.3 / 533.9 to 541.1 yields 0.03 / 16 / 16.4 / 16.4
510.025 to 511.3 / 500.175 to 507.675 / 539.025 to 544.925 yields 0.01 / 15.7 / 16.4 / 15.8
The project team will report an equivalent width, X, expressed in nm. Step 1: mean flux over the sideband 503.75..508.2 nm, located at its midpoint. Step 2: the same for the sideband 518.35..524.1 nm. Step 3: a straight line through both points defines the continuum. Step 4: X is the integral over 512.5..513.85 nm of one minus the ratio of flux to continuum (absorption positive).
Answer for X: -0.01 nm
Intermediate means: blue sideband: 16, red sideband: 16.4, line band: 16.2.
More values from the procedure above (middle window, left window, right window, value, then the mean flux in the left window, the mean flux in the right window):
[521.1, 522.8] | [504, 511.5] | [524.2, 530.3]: -0.032 nm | 15.9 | 15.9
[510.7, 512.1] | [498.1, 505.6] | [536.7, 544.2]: -0.007 nm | 15.3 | 16.5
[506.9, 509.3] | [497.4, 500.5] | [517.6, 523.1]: -0.096 nm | 15.3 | 16.3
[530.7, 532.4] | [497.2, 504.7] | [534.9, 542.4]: -0.034 nm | 15.3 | 16.4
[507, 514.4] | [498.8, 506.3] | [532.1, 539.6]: -0.146 nm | 15.4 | 16.4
